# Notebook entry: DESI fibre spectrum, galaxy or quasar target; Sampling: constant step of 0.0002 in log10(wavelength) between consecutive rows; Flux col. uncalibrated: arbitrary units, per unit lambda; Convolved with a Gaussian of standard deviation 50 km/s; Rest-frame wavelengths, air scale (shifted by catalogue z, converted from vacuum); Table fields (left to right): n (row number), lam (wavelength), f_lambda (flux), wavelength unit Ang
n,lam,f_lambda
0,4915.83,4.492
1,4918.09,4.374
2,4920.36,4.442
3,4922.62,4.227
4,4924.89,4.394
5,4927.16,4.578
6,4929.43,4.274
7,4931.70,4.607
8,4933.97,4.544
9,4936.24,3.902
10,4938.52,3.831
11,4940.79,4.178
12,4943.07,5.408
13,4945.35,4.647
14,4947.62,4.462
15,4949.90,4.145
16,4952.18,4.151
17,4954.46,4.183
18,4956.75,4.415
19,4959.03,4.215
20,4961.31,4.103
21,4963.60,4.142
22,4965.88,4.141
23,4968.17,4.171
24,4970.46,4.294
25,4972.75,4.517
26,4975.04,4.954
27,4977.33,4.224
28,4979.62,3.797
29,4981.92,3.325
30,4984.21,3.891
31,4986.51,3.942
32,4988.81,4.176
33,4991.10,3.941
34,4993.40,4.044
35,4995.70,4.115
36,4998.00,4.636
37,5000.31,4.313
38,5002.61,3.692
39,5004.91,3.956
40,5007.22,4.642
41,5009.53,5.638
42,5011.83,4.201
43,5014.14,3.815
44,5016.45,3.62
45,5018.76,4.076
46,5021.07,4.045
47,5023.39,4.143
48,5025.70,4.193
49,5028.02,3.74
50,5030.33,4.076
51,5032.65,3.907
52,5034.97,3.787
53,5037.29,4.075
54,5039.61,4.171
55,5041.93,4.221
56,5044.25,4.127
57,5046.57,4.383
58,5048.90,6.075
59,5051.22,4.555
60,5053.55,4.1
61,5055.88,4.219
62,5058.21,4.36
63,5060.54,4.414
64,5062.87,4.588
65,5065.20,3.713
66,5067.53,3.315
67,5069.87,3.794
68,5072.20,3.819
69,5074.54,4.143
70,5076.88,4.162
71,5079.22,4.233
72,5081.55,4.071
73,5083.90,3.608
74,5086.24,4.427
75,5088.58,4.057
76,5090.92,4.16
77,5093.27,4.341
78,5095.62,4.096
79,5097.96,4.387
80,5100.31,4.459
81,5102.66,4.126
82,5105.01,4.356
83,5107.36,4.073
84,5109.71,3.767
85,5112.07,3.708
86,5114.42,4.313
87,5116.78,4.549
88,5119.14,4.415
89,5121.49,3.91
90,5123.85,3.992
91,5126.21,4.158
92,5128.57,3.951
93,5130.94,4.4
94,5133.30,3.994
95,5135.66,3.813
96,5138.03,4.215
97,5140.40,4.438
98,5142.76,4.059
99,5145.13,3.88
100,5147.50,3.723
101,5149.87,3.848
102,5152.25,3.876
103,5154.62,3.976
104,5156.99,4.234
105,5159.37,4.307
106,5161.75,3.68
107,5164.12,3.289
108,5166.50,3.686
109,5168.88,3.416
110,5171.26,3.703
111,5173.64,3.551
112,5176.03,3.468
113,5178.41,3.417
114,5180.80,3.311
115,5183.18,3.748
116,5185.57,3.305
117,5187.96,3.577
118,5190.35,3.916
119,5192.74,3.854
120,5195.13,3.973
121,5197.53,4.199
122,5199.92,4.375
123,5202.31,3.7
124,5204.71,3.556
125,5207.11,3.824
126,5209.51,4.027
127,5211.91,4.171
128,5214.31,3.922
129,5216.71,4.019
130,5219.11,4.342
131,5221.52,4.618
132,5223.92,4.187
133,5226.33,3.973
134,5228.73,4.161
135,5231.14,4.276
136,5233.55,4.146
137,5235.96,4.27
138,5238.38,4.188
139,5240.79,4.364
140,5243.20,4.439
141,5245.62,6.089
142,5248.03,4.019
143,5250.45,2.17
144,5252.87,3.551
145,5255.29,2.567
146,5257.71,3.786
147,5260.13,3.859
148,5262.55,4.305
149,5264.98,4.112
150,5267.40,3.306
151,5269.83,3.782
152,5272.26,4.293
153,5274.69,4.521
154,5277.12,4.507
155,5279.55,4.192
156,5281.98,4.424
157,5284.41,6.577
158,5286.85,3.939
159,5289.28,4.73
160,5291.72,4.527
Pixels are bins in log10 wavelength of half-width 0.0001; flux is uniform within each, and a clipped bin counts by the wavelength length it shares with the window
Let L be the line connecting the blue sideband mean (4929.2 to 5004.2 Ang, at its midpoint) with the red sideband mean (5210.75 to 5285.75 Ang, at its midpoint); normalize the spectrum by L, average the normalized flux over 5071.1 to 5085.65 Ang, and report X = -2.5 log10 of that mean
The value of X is 0.05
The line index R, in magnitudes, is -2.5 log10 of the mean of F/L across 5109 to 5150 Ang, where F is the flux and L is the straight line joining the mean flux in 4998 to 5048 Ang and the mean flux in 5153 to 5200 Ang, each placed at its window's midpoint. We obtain -0.057 mag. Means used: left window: 4.16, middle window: 4.07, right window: 3.74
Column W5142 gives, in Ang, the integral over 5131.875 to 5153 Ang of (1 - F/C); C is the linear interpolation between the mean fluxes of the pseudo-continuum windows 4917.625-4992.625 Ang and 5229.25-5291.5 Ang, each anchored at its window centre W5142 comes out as 1.1 Ang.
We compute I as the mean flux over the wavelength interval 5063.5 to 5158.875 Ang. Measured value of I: 4.07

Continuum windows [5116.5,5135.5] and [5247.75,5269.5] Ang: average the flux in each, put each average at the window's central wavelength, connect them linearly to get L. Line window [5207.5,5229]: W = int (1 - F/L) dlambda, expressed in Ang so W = -2.60 Ang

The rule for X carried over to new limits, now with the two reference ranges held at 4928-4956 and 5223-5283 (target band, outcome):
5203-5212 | 0.07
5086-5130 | 0.01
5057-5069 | 0.05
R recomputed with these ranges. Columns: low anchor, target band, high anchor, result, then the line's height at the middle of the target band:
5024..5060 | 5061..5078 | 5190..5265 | 0.074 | 4.23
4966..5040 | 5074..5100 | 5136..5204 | -0.053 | 3.97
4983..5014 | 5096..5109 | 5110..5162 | -0.038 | 4.11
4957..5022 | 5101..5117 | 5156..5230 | -0.034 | 3.98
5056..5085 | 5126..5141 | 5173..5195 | -0.093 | 3.78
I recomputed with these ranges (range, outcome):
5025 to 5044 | 4.02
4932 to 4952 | 4.39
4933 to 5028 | 4.21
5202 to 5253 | 4.11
